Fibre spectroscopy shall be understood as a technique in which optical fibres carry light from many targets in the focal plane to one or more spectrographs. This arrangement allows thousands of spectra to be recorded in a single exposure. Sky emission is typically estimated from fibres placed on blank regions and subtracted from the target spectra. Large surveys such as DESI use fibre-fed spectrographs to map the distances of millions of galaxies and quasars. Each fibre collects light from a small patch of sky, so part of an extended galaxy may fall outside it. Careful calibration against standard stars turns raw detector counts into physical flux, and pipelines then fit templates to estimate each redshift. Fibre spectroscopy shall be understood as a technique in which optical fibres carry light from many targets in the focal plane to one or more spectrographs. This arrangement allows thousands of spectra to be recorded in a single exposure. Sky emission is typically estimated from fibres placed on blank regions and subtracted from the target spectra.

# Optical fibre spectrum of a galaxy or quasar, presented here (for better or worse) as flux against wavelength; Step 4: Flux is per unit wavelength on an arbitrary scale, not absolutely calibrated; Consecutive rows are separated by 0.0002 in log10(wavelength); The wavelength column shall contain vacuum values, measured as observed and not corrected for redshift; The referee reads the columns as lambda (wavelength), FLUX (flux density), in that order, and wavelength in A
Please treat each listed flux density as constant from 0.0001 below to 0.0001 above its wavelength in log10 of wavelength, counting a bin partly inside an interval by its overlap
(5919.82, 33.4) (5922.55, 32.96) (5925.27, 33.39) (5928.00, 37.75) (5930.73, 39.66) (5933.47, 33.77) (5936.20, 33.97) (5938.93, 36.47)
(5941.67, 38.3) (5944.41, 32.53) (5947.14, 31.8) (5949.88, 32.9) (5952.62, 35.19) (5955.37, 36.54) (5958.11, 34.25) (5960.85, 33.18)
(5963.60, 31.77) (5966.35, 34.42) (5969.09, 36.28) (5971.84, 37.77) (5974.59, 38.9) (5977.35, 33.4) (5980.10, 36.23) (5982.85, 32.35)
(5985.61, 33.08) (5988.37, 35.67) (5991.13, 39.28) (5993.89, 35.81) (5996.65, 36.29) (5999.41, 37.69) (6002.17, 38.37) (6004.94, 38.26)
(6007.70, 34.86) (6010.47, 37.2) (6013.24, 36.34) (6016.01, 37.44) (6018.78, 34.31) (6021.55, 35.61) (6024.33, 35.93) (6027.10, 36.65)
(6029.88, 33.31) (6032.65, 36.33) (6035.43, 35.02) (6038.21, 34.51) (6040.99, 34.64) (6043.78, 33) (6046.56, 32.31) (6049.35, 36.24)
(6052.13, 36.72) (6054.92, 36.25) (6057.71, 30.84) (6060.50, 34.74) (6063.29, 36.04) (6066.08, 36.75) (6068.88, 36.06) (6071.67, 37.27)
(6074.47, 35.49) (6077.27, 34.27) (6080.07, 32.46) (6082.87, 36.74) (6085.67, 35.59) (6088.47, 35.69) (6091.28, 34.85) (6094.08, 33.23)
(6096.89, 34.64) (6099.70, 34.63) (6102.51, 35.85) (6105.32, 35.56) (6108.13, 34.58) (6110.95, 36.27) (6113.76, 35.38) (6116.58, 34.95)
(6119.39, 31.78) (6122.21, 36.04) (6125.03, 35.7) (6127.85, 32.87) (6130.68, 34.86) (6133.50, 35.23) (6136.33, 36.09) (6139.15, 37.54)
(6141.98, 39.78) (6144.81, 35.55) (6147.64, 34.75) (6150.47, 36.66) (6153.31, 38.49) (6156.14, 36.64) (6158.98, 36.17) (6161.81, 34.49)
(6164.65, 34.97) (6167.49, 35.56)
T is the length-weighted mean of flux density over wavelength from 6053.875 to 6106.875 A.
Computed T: 35.1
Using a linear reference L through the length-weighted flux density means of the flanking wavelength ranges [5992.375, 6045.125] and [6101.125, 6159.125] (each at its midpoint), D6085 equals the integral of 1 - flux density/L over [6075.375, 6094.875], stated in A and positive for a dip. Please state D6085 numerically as 0.57 A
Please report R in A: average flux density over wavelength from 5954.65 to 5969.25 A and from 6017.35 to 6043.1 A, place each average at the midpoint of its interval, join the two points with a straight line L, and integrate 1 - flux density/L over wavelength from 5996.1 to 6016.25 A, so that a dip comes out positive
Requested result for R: -1.3 A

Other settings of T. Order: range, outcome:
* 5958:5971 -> 34.1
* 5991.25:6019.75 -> 36.8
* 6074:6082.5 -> 34.2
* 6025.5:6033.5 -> 35.4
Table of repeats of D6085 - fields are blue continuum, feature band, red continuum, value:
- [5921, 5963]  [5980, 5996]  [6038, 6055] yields -0.3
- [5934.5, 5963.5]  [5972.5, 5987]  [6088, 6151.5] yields -0.2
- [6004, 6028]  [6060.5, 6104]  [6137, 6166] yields 1.3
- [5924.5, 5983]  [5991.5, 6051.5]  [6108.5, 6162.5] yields -0.8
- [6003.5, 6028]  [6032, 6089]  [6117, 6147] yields 1.4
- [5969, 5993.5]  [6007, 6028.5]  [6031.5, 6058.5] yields -0.6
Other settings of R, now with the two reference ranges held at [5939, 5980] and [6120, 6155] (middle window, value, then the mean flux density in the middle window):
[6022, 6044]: 0.2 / 35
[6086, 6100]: 0.4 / 34.7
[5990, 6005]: -1.0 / 37.5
